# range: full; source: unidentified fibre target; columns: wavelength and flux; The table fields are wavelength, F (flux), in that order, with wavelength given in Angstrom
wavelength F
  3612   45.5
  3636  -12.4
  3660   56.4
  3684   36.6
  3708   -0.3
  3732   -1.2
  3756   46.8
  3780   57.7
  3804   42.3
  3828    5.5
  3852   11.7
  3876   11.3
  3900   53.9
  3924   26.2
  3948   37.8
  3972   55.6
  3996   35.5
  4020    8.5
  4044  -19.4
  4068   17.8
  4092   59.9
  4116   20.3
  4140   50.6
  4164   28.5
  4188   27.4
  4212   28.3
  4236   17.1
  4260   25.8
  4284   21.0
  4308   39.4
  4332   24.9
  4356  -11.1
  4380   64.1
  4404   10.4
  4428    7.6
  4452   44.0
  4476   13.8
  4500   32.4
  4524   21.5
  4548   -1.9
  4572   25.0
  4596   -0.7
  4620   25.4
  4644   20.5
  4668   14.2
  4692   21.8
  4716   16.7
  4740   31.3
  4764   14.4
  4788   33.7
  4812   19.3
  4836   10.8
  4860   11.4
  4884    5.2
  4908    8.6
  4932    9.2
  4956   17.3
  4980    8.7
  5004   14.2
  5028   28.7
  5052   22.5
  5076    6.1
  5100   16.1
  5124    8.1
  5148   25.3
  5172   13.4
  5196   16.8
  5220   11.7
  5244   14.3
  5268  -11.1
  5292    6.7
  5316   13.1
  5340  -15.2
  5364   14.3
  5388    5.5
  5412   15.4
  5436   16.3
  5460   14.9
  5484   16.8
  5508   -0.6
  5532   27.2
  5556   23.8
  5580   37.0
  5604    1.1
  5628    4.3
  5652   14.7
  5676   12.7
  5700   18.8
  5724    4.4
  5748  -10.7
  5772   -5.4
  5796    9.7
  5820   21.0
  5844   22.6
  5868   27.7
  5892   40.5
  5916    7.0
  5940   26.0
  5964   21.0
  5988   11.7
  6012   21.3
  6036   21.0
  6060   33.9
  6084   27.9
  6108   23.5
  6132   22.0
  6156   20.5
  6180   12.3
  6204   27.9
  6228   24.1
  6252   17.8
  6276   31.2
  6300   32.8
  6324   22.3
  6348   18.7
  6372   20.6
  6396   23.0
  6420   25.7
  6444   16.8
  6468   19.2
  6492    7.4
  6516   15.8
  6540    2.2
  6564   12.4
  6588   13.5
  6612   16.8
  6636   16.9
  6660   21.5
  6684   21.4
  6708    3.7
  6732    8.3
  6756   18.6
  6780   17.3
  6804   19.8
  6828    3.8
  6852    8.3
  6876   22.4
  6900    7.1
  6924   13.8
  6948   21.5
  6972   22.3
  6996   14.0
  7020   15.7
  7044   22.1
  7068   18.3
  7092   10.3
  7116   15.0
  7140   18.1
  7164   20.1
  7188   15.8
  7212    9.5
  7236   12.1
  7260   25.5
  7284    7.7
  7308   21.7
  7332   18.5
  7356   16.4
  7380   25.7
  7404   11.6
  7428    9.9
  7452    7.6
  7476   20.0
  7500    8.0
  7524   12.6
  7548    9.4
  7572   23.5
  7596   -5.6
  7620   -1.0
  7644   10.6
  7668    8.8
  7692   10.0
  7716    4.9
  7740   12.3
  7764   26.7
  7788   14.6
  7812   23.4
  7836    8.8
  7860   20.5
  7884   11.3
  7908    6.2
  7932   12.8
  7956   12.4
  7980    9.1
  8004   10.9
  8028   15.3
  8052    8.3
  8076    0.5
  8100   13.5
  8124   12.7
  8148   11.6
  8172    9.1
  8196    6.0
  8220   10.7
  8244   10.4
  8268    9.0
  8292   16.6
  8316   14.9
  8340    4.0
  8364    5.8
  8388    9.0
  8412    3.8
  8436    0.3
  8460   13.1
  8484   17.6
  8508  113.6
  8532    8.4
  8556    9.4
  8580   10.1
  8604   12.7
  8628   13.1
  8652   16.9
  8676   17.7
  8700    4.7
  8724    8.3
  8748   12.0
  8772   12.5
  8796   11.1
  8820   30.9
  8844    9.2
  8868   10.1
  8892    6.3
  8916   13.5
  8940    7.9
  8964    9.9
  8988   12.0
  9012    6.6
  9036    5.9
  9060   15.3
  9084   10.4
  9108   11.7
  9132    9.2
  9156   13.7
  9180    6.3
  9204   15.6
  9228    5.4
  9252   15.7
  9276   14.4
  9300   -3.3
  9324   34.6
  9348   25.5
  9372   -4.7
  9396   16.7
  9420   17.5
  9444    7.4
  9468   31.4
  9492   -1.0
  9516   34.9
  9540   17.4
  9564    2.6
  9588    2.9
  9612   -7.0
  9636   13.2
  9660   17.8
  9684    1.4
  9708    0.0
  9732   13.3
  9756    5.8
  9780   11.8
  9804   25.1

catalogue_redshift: 1.28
